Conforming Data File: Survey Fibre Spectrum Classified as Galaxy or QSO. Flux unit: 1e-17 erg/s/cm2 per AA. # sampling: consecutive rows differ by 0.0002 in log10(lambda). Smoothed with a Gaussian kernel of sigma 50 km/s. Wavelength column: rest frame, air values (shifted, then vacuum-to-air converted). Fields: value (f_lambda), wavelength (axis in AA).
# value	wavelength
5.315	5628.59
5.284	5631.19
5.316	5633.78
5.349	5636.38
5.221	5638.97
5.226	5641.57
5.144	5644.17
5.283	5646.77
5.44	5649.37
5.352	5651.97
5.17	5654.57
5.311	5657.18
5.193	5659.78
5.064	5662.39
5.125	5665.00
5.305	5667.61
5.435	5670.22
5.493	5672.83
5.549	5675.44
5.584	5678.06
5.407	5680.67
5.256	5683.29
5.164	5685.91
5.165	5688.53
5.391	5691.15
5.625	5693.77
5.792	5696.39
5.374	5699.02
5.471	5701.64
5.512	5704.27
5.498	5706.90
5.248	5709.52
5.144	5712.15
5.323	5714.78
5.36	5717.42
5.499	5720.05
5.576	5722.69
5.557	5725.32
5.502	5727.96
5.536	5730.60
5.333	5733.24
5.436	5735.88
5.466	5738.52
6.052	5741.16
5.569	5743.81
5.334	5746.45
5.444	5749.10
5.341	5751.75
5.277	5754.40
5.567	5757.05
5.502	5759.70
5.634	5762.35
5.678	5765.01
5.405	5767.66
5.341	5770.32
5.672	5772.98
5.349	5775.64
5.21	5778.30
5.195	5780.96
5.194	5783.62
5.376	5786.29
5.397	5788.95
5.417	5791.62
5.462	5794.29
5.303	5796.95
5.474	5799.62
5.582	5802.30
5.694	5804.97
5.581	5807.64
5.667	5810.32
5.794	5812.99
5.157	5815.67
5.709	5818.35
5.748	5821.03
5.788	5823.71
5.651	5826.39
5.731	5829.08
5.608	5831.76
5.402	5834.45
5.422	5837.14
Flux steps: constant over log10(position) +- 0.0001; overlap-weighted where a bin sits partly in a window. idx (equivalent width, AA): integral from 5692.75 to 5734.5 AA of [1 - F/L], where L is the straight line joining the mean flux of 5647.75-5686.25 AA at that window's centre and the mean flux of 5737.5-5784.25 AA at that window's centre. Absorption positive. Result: -0.5 AA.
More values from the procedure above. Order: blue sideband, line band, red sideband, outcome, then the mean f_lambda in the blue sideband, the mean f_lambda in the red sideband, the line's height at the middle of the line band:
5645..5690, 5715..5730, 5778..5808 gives -0.38 AA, 5.31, 5.41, 5.35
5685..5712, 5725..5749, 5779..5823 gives -0.37 AA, 5.42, 5.49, 5.44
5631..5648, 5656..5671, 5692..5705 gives 0.41 AA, 5.26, 5.55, 5.38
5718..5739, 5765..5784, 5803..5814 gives 0.77 AA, 5.49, 5.68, 5.6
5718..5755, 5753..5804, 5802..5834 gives 1.32 AA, 5.5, 5.64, 5.57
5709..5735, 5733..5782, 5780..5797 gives -0.85 AA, 5.41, 5.34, 5.37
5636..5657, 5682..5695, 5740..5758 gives 0.12 AA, 5.27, 5.5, 5.37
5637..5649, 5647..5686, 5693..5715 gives -0.04 AA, 5.24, 5.45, 5.32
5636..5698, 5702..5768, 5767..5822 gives -0.85 AA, 5.34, 5.46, 5.4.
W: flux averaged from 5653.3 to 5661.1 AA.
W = 5.22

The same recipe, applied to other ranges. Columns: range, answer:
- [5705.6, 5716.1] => 5.31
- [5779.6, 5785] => 5.19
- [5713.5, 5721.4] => 5.39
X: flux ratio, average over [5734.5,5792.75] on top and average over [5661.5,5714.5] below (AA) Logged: 1.0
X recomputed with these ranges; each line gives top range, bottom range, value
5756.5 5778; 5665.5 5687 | 1.02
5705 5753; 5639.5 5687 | 1.03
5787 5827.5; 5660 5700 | 1.03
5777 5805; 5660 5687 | 1.01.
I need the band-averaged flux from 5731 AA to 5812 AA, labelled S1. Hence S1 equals 5.47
